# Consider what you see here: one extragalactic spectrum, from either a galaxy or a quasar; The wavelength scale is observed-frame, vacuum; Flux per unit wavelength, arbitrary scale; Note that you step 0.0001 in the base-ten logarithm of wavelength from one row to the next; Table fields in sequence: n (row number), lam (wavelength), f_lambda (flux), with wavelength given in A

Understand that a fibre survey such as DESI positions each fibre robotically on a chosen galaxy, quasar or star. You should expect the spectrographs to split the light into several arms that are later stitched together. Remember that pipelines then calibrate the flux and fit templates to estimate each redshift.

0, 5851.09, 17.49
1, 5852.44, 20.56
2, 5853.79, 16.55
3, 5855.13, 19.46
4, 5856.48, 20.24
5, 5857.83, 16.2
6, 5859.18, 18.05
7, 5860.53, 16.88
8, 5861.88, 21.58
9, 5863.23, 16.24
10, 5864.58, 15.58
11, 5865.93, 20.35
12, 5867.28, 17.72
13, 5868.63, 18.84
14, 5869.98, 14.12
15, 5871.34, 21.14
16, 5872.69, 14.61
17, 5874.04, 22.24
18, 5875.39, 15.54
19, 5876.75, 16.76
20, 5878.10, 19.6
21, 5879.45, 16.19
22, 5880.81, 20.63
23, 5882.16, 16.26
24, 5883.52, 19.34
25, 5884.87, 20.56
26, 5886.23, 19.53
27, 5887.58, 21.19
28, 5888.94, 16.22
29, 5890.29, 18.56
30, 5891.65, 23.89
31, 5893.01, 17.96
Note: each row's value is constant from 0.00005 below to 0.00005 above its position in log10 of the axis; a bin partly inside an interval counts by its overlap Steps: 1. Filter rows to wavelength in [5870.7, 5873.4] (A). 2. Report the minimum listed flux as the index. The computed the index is 14.61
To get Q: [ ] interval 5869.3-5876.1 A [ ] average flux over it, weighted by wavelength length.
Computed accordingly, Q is 17.5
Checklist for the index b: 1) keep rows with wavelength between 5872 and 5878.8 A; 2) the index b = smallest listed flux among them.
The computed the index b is 14.61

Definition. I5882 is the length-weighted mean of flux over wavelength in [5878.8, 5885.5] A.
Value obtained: 18.6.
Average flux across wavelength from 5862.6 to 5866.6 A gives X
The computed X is 17.4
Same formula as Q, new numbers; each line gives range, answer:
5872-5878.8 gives 17.8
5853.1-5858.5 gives 18.1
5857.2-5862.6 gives 18.2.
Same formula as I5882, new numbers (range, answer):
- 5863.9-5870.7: 17.3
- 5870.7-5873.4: 17.9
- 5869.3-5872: 17.6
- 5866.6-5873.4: 17.3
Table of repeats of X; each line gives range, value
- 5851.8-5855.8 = 18.9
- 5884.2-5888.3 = 20.4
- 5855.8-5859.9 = 18.1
